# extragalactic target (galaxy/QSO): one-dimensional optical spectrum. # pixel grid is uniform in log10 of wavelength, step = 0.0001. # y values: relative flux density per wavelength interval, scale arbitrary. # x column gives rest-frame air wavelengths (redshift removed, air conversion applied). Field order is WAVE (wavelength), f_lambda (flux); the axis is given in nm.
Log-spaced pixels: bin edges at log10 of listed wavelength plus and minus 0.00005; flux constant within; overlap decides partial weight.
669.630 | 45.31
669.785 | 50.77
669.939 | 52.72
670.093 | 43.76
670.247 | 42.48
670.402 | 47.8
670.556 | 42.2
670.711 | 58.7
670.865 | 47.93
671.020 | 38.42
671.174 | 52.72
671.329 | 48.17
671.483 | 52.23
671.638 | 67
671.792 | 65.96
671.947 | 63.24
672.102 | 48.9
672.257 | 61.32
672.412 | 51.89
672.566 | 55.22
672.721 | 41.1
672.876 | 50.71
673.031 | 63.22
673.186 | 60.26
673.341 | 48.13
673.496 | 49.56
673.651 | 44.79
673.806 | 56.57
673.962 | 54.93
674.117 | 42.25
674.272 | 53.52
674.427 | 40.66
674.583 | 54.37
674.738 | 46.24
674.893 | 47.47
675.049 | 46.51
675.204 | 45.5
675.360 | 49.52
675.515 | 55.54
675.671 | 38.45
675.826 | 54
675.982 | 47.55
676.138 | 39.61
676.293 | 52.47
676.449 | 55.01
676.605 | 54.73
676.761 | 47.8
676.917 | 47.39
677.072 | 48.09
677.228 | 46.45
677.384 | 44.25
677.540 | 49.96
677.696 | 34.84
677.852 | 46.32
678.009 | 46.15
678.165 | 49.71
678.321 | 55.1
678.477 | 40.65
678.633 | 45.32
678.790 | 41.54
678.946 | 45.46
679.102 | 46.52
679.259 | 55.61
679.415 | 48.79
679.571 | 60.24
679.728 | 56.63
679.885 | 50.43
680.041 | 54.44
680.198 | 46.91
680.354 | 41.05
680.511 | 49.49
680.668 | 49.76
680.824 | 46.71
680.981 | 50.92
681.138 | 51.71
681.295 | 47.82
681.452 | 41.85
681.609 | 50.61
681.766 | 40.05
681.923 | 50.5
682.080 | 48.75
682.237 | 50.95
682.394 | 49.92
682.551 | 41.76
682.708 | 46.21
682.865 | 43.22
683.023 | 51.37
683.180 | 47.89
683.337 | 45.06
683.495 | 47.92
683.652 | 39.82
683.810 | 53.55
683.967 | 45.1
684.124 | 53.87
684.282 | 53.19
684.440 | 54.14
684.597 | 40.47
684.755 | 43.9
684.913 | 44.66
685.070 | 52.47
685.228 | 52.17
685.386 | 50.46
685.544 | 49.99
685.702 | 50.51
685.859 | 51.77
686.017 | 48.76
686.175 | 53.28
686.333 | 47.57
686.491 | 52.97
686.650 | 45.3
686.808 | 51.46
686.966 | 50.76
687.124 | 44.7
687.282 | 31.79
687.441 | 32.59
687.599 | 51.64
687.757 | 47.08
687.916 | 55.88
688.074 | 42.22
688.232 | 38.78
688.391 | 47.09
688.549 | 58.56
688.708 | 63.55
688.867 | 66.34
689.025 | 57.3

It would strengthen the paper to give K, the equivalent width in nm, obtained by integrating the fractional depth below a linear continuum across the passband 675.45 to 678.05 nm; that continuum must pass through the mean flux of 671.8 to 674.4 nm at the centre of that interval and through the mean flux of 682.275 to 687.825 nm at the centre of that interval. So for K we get 0.19 nm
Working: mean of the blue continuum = 53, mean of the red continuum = 47.7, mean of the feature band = 47.5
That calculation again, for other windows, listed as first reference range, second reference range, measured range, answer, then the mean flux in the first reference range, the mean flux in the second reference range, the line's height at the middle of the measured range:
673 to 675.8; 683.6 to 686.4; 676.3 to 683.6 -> 0.21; 49.7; 49.3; 49.5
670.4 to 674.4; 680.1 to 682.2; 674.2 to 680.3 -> 0.16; 52.5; 47.5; 49.7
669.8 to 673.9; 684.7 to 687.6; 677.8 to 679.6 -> 0.06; 52.1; 47.6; 50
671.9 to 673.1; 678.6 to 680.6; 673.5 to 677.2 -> 0.25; 54.2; 49.5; 52.3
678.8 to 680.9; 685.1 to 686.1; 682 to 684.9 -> 0.16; 49.9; 50.7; 50.4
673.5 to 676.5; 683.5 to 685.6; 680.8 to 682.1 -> 0.03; 48.6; 48.7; 48.7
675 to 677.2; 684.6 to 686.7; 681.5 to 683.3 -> 0.07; 48.7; 49.2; 49.1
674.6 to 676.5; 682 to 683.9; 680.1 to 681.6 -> 0.00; 48.3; 47.2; 47.5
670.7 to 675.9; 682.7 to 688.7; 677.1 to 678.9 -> 0.17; 51.5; 48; 50.2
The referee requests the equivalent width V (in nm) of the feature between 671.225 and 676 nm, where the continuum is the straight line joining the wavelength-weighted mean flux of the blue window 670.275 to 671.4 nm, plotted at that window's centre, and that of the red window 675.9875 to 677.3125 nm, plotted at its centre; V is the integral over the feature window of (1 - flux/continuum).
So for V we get -0.35 nm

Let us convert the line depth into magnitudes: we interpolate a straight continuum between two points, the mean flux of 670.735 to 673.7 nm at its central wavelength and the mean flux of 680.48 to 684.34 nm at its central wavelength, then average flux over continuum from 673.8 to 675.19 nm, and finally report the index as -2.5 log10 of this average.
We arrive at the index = 0.08 mag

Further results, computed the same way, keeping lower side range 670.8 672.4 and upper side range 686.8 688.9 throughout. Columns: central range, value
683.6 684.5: -0.01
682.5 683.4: 0.09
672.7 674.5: 0.06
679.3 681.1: 0.01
